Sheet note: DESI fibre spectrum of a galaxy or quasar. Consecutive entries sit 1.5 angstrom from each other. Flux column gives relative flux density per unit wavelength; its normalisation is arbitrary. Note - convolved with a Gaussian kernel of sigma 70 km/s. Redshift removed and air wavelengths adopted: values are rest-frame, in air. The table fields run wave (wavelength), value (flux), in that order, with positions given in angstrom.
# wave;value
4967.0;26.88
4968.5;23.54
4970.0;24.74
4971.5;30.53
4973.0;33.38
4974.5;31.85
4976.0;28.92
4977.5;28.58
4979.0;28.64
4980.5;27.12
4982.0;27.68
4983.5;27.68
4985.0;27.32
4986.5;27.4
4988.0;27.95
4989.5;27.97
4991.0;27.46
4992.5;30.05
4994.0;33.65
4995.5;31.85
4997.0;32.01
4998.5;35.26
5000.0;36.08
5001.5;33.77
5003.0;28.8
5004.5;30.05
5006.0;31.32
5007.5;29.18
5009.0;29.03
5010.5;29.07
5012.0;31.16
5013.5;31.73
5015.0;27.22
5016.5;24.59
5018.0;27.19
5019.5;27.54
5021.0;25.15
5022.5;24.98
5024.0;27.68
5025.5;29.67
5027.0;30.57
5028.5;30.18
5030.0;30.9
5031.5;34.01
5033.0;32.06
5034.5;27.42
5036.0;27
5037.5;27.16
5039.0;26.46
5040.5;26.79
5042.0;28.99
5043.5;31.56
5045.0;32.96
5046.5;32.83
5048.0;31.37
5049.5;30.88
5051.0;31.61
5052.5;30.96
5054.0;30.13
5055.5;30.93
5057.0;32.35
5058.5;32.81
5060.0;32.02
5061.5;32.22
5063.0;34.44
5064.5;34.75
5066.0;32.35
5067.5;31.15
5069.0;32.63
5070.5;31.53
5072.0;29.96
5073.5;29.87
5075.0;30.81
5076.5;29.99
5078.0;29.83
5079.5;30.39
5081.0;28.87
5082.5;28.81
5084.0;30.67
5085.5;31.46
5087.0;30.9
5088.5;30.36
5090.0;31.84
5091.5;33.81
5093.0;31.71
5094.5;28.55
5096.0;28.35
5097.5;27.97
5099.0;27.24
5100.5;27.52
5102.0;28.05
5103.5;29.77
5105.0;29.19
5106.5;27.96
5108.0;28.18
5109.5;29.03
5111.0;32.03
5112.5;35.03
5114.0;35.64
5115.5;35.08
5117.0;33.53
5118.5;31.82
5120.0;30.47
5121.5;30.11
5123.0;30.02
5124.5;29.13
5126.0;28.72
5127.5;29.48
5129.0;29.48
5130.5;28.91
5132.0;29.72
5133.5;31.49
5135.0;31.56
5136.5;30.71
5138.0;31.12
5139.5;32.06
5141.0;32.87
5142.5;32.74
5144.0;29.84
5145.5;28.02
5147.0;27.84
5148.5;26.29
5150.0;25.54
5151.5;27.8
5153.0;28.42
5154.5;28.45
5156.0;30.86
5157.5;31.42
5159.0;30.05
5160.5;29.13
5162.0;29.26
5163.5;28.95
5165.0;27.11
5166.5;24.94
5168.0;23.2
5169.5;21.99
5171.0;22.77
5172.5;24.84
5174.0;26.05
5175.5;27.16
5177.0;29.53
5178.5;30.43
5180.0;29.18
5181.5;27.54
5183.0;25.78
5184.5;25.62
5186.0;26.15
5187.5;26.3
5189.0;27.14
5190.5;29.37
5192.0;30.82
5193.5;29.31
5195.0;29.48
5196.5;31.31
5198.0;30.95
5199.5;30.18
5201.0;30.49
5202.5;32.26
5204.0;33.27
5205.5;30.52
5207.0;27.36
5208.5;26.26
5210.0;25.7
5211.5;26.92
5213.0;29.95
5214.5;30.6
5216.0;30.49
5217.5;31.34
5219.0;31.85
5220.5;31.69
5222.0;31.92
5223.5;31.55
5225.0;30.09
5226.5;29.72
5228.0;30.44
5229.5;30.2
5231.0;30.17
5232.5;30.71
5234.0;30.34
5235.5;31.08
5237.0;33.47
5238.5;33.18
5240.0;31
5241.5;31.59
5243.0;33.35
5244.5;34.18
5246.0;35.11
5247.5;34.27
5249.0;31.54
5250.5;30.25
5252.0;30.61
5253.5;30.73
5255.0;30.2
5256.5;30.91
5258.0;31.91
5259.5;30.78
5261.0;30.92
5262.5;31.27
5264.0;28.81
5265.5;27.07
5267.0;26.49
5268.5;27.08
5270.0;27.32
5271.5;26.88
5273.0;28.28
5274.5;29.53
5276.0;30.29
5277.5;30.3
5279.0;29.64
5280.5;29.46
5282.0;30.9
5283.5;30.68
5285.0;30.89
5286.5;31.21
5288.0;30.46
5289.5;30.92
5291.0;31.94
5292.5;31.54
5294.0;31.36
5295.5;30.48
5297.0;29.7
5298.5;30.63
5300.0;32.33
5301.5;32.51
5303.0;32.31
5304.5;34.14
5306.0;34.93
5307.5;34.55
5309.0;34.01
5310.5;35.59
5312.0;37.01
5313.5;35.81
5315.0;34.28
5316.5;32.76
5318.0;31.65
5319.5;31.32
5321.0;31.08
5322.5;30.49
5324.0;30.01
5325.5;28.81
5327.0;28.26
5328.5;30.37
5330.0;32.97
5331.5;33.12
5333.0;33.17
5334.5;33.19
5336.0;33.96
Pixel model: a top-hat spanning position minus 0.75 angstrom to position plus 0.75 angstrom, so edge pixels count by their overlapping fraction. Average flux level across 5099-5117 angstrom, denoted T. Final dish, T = 30.7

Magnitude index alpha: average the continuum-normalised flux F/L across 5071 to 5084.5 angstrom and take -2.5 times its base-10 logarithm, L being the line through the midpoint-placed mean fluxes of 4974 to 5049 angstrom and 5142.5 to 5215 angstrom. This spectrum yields -0.03 mag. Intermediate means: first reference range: 29.5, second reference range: 28.2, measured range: 29.9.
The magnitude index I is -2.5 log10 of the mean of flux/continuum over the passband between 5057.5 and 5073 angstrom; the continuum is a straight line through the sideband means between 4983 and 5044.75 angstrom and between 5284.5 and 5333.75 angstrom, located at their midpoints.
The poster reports -0.08 mag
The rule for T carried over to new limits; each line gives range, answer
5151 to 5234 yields 28.8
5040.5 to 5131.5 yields 30.8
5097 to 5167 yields 29.8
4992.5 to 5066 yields 30.4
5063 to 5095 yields 31.1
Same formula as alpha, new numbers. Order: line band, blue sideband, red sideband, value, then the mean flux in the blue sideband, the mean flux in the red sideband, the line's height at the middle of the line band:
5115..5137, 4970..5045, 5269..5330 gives -0.01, 29.4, 31.4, 30.2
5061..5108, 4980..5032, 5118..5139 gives -0.02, 29.5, 30.2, 30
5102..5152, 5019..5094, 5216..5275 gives 0.01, 30.5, 30.7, 30.6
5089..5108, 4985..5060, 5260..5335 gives 0.04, 29.9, 31.2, 30.3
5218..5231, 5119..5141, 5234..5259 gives 0.03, 30.3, 32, 31.7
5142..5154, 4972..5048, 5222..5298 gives 0.07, 29.6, 30.6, 30.2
